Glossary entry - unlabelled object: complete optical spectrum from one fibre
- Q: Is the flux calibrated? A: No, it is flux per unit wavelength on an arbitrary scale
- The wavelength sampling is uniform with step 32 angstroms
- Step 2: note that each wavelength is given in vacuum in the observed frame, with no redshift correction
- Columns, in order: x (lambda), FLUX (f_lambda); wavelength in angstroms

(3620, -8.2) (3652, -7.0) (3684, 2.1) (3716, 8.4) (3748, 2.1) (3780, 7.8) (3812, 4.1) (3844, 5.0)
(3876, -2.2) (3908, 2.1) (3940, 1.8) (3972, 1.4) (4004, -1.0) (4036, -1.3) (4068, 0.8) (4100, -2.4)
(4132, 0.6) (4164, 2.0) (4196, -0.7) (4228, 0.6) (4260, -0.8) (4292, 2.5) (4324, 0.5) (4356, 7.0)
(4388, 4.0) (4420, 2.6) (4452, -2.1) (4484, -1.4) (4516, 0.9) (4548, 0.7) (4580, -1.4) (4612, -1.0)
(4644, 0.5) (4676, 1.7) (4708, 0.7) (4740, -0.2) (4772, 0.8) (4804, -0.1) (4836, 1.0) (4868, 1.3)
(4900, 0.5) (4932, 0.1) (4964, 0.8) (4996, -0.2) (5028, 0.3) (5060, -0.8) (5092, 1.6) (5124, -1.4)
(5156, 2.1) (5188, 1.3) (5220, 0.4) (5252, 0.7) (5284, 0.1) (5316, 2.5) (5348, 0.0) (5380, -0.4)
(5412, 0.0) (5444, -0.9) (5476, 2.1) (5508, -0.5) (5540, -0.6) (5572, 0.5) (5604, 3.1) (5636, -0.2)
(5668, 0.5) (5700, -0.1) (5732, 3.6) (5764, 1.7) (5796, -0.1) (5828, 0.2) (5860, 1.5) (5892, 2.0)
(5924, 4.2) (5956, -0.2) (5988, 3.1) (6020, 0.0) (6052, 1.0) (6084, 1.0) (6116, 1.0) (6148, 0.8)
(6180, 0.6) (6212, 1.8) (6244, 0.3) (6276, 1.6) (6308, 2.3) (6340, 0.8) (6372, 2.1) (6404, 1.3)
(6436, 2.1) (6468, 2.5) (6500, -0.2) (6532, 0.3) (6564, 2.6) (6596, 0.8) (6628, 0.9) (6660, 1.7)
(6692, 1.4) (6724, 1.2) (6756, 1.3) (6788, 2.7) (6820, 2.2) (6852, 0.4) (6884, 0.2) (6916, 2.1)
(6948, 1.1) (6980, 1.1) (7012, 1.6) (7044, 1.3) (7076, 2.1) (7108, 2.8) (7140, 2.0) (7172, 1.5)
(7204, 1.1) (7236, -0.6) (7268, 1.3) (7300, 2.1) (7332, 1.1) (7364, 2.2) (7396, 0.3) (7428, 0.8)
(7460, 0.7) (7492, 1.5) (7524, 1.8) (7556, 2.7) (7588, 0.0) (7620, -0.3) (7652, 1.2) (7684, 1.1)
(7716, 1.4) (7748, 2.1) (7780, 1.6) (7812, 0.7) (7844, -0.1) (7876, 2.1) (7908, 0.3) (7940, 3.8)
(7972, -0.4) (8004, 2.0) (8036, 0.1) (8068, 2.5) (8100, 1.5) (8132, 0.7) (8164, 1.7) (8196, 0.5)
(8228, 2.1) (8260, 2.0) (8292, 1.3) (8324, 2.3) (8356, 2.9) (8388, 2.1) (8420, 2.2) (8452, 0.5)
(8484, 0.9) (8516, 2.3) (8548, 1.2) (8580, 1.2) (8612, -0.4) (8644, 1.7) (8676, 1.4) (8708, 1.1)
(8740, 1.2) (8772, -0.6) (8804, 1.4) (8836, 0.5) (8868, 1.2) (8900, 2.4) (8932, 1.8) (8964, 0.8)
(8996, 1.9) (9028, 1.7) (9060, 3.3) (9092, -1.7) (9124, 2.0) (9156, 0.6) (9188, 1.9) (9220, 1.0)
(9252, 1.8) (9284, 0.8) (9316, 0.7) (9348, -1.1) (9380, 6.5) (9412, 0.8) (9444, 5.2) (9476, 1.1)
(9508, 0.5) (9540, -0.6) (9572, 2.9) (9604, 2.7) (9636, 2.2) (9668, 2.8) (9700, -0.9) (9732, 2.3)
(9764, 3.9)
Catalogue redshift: 0.59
